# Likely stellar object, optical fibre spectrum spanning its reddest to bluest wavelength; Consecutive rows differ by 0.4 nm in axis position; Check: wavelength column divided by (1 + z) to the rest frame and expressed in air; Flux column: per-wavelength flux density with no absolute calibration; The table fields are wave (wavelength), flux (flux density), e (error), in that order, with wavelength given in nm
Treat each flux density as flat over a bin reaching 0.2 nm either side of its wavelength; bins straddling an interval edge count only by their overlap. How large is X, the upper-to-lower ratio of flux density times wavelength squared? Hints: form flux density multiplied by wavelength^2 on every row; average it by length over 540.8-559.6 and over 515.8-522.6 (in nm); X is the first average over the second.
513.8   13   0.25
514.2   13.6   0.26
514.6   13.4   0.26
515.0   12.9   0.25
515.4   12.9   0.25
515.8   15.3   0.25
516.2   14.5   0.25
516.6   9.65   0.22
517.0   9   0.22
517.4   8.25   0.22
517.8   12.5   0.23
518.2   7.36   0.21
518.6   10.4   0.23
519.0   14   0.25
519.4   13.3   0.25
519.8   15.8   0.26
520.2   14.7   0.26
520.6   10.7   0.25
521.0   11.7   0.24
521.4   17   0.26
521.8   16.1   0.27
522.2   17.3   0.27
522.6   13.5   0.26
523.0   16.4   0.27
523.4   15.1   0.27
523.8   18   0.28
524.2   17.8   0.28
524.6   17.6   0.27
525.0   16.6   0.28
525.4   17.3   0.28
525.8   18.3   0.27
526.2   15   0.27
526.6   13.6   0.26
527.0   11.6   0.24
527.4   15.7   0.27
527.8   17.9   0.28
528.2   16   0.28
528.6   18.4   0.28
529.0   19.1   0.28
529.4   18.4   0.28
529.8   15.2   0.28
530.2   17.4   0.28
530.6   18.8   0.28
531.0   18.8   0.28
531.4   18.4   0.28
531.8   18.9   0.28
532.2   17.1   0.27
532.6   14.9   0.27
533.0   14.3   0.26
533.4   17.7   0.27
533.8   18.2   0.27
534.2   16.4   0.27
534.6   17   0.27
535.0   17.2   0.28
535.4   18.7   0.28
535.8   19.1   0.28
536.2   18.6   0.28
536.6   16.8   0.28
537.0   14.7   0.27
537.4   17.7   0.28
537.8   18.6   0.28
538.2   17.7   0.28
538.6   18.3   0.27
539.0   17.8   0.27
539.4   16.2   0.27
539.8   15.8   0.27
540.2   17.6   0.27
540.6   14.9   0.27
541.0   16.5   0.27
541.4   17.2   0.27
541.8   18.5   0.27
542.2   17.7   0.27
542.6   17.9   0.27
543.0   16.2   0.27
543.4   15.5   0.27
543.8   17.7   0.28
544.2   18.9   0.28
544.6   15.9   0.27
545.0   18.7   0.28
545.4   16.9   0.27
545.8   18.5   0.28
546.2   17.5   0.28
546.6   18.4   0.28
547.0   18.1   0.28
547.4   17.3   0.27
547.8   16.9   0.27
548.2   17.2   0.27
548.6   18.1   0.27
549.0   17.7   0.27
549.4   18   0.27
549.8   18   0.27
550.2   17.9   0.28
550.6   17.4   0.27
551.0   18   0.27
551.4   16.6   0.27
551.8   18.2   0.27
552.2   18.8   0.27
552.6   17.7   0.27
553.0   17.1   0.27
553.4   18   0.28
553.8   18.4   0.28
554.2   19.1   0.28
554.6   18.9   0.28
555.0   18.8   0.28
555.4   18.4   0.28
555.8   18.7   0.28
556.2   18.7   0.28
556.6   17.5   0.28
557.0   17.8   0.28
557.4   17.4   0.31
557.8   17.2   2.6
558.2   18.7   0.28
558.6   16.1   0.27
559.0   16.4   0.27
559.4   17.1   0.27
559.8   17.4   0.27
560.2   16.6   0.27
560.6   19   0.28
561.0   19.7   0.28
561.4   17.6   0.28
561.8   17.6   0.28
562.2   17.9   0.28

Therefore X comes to 1.56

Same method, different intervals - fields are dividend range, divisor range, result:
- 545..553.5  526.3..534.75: 1.13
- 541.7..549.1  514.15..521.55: 1.57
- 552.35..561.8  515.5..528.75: 1.41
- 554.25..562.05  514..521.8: 1.65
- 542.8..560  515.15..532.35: 1.29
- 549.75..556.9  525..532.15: 1.17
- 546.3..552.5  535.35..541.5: 1.07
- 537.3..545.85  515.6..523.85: 1.41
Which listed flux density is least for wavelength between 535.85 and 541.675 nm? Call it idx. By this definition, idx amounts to 14.7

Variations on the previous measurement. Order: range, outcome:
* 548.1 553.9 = 16.6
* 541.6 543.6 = 15.5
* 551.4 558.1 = 17.1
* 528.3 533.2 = 14.3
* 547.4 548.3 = 16.9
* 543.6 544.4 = 17.7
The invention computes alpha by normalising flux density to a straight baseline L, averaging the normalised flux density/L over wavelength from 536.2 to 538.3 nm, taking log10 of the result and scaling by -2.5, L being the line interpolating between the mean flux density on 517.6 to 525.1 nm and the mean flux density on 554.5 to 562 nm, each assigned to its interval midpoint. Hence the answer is -0.083 mag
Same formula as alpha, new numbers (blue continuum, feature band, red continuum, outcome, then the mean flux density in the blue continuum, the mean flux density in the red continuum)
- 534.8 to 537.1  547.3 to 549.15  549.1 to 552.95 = 0.02 mag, 17.6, 17.8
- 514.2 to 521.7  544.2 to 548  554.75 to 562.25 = -0.09 mag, 12.5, 17.8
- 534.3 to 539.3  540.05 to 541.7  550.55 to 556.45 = 0.07 mag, 17.6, 18.2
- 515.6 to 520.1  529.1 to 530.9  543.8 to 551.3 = -0.23 mag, 11.9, 17.7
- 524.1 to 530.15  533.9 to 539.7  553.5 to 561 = -0.03 mag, 16.6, 17.9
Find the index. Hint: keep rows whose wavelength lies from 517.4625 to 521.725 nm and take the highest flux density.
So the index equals 17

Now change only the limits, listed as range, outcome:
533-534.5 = 18.2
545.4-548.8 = 18.5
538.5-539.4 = 18.3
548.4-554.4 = 19.1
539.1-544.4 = 18.9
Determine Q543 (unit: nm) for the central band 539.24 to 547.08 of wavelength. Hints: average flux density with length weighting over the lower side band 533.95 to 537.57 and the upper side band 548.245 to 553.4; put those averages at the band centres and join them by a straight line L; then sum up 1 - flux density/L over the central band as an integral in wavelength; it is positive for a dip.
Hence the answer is 0.16 nm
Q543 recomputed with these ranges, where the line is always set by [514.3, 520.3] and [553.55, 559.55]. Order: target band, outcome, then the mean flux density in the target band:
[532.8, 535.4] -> -0.40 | 16.9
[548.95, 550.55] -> -0.09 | 17.9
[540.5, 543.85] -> -0.22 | 16.9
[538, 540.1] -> -0.24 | 17.2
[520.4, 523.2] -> -0.38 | 14.7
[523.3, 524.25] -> -0.28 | 17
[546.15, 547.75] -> -0.12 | 17.8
